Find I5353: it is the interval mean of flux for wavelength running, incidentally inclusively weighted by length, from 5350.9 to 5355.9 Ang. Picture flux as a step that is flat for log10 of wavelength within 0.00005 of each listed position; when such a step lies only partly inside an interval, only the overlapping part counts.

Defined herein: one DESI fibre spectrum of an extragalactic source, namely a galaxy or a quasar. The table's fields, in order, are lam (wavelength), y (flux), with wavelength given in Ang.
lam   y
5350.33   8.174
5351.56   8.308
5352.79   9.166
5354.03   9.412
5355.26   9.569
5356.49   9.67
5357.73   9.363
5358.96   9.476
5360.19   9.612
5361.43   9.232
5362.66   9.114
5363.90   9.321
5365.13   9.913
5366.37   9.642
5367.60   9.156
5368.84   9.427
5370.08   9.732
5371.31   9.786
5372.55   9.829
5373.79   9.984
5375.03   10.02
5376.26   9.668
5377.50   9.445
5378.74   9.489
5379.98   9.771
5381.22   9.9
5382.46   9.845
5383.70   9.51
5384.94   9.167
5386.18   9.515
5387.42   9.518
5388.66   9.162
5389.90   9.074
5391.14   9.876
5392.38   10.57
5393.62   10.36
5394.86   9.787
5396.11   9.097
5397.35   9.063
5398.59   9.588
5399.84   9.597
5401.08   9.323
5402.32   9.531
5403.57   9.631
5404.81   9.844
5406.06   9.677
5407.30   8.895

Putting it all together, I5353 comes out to 9.11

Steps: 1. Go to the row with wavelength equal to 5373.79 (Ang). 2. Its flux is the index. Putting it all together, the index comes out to 9.984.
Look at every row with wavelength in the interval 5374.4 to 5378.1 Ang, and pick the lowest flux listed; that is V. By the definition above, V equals 9.445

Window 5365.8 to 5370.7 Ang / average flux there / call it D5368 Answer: 9.5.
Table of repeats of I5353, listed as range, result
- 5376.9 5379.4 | 9.46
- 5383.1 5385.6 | 9.34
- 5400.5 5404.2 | 9.5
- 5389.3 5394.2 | 9.98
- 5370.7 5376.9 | 9.85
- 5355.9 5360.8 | 9.53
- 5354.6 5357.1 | 9.64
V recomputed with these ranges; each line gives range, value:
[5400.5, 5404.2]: 9.323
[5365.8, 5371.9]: 9.156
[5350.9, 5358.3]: 8.308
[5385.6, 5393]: 9.074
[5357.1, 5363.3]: 9.114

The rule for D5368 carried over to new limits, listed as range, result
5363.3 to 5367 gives 9.64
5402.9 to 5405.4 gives 9.73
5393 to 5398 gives 9.58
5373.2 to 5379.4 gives 9.72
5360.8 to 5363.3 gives 9.15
